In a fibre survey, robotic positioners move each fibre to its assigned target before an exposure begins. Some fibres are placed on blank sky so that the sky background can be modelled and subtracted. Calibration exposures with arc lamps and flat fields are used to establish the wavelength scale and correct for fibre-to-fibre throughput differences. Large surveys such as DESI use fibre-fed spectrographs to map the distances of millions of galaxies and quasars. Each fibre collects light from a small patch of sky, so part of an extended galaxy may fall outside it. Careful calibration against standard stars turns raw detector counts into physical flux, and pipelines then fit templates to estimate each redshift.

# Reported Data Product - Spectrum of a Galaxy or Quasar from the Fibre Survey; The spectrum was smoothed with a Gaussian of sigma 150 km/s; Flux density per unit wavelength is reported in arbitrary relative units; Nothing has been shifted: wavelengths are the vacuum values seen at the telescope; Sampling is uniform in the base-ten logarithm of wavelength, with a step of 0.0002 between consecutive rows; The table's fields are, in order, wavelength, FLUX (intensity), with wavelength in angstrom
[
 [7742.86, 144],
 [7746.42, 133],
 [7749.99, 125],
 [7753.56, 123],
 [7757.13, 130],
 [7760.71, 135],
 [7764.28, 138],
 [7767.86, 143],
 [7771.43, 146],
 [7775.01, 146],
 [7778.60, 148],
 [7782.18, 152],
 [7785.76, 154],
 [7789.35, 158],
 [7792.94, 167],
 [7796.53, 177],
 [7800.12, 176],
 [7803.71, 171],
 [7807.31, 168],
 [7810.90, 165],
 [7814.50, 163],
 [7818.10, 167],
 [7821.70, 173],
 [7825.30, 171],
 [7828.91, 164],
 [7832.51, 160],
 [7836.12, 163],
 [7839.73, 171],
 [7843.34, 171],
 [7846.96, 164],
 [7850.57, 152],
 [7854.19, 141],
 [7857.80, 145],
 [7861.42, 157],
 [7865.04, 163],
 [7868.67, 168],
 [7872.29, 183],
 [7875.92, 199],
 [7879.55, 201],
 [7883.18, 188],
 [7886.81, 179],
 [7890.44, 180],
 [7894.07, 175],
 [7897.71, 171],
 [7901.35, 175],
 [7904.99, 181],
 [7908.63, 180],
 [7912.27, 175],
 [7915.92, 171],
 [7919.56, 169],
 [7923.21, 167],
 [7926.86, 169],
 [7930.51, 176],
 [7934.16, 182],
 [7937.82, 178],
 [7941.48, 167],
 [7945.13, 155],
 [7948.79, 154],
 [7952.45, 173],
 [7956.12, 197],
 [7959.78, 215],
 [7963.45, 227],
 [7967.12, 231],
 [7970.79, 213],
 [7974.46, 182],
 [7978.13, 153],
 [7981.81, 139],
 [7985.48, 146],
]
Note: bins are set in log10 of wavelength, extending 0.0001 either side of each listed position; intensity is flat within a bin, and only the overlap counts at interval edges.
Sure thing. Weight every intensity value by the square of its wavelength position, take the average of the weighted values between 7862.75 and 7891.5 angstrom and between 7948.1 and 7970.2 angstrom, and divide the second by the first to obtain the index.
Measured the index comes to 1.13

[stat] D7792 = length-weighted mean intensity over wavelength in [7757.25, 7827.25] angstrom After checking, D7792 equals 158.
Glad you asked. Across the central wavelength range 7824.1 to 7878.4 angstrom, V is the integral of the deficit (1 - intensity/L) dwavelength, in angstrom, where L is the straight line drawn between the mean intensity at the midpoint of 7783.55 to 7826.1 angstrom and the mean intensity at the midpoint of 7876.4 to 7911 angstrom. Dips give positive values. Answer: 3.0 angstrom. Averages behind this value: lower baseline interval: 167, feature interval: 165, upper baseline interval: 182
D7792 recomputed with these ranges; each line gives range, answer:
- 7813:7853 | 165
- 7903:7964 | 178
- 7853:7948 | 173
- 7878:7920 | 179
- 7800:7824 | 169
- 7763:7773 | 143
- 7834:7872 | 160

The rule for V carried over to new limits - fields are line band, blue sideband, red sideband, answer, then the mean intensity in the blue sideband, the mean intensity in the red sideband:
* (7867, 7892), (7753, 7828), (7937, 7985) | -2.3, 156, 182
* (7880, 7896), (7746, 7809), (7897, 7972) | -0.9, 150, 182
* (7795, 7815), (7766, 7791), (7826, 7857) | -2.1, 149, 161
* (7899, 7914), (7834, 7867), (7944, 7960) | -0.8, 159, 176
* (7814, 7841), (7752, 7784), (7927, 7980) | -2.1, 140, 185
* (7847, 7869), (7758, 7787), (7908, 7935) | 0.9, 145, 173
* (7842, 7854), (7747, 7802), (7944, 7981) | 0.3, 148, 189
